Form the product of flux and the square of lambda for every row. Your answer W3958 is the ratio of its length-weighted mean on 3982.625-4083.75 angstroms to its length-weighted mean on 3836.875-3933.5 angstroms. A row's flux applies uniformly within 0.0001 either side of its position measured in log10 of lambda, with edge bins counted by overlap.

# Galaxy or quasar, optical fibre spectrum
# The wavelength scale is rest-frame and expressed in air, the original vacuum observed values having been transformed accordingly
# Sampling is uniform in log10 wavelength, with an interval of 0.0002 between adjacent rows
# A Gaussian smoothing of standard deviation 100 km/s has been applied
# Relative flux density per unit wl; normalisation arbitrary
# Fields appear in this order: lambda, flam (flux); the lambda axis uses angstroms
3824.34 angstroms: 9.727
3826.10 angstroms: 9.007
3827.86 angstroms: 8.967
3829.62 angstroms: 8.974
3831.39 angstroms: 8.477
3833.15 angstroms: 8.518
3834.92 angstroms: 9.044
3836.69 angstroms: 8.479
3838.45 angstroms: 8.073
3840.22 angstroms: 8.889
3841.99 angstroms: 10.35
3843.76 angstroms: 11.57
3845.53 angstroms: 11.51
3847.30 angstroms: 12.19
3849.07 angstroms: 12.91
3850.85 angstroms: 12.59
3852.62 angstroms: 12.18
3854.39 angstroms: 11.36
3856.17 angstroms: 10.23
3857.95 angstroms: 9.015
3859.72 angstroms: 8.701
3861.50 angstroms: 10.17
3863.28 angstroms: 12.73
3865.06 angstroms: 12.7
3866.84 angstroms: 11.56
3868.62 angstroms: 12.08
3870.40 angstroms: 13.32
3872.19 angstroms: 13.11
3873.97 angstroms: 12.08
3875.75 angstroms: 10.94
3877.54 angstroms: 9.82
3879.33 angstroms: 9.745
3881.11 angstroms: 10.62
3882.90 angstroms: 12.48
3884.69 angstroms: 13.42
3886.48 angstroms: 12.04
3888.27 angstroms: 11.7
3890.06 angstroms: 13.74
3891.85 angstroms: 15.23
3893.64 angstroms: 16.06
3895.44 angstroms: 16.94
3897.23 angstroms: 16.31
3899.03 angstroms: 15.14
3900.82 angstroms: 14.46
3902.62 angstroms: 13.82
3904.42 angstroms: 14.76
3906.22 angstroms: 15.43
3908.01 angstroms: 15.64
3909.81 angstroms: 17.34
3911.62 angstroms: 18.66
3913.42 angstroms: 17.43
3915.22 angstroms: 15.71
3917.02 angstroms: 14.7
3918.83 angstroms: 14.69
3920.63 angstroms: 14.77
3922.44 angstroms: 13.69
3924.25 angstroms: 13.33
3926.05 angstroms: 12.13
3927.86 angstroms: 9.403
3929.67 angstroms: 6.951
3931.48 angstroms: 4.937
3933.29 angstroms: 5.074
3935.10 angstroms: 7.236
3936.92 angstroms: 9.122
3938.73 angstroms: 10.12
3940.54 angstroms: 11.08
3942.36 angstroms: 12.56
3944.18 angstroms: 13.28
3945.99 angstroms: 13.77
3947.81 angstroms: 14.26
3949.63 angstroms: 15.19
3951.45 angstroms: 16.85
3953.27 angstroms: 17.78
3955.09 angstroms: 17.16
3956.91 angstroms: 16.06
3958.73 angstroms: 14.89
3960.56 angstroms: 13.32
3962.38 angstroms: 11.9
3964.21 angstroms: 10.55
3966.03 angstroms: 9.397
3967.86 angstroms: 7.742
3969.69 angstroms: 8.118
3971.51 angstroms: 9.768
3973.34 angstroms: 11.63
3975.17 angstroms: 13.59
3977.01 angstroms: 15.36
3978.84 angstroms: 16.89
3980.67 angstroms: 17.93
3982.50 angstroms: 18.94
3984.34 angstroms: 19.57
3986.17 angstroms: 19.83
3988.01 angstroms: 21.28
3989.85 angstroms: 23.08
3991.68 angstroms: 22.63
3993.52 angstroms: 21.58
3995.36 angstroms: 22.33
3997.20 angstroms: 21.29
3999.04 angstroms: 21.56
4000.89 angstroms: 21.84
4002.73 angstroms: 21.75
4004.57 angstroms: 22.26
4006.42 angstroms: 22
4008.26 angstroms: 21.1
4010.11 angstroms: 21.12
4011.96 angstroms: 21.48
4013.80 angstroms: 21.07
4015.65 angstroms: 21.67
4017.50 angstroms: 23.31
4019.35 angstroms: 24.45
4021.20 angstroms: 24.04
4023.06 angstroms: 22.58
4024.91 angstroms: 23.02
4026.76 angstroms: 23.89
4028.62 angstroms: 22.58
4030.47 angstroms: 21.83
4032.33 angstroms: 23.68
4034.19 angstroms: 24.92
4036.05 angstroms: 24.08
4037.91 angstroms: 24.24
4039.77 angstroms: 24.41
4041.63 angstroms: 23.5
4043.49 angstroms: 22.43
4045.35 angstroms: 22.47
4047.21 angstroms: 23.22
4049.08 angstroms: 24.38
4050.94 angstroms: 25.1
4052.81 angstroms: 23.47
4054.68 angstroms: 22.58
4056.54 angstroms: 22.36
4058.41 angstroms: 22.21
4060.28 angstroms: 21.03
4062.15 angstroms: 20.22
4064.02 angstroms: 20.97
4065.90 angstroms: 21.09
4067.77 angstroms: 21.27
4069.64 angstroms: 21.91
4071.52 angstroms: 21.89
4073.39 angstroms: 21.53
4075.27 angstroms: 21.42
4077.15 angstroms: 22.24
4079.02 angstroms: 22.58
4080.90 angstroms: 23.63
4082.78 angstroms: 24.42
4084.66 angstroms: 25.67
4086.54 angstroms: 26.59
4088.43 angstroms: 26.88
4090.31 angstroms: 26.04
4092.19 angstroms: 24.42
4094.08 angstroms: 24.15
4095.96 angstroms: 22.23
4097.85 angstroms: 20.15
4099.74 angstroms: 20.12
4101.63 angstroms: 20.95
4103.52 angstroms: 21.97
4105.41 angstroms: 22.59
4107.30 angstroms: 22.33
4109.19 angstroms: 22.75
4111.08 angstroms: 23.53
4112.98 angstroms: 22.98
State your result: 1.93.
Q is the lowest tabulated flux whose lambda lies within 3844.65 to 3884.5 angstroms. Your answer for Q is 8.701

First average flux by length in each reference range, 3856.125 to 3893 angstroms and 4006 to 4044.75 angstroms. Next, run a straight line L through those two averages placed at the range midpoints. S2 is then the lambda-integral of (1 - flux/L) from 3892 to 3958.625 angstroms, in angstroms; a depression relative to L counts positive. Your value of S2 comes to 6.96 angstroms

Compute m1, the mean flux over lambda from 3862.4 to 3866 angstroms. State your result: 12.7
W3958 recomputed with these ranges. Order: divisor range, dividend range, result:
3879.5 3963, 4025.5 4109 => 1.83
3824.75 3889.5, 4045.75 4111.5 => 2.35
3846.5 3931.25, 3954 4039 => 1.56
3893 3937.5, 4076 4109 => 1.91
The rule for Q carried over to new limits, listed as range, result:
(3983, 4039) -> 19.57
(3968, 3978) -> 8.118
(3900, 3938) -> 4.937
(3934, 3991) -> 7.236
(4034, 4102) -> 20.12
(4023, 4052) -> 21.83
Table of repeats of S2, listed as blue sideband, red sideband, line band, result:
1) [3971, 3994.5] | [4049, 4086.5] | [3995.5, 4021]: -3.4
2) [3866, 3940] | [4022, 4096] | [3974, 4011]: -2.8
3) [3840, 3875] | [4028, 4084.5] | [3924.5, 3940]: 7.2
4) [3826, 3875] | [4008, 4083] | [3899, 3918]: -2.0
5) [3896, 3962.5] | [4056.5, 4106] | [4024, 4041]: -3.4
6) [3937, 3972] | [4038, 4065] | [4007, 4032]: -3.9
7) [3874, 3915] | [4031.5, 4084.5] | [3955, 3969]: 4.3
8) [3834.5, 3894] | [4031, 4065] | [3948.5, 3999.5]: 6.2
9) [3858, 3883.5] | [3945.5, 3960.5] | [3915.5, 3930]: 1.3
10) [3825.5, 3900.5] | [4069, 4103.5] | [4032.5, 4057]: -3.1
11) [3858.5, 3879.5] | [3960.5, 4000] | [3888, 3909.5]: -4.0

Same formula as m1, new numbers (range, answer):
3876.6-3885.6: 11.2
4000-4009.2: 21.8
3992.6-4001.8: 21.7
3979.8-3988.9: 19.5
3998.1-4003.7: 21.7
